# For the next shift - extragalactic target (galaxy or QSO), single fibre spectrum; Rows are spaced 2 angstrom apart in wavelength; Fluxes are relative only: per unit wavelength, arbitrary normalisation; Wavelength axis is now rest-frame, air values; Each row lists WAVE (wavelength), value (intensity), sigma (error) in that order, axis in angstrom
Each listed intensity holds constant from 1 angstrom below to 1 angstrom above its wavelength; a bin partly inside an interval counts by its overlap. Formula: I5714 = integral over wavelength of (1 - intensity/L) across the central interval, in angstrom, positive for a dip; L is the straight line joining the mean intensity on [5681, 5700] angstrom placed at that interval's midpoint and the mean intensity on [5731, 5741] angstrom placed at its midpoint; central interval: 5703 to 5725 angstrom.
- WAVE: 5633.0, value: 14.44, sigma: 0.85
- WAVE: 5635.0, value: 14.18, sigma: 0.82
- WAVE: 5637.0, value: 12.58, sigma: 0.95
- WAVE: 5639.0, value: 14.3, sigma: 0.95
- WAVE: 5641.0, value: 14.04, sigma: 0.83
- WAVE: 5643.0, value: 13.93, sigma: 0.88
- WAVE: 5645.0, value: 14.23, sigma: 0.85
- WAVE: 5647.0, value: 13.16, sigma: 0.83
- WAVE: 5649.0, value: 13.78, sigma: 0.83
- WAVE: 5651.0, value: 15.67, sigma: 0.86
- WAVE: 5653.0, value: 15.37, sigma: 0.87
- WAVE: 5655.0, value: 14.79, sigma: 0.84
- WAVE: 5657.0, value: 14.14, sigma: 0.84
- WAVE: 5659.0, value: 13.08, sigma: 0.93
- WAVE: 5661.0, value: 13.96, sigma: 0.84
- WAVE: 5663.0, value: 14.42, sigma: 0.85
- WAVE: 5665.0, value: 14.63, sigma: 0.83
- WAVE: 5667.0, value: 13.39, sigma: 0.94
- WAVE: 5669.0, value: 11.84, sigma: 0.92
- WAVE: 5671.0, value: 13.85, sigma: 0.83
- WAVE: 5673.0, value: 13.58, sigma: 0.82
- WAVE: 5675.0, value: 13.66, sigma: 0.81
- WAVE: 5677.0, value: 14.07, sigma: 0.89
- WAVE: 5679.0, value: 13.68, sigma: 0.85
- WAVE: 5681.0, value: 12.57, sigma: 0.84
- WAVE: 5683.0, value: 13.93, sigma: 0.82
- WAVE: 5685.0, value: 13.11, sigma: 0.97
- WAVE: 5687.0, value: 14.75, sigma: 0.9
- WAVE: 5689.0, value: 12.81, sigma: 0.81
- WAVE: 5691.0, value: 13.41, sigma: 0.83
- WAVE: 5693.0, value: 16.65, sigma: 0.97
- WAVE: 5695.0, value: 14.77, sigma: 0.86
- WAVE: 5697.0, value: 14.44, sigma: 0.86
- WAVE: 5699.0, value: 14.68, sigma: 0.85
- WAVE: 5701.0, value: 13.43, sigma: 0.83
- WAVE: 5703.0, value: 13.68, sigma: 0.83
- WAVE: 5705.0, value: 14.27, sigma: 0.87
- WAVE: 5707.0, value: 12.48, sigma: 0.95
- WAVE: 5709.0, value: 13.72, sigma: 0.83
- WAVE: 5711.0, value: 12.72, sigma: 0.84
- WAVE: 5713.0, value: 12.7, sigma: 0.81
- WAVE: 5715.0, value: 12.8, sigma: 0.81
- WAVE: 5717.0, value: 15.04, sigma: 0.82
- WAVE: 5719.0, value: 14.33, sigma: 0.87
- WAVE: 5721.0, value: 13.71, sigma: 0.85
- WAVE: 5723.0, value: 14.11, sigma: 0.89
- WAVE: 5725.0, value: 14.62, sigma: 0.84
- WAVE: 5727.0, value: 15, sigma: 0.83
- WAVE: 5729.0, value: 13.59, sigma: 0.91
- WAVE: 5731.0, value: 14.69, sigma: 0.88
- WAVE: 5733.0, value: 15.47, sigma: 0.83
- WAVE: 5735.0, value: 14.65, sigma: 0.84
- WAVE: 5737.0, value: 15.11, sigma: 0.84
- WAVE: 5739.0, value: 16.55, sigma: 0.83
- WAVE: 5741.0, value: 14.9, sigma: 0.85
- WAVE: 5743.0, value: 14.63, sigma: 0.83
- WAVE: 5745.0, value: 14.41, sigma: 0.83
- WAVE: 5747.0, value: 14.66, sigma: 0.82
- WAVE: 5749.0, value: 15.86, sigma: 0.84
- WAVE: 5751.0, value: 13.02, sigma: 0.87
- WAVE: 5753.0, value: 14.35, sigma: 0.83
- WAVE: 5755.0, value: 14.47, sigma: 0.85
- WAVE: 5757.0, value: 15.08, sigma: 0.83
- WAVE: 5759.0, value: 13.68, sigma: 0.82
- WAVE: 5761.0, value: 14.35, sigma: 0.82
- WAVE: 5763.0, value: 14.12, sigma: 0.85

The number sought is 1.7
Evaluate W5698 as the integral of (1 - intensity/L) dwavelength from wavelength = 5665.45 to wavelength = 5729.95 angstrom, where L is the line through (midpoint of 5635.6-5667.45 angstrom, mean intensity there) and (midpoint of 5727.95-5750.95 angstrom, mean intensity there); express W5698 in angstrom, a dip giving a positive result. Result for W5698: 3.2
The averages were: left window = 14.1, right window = 14.9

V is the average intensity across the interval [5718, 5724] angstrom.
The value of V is 14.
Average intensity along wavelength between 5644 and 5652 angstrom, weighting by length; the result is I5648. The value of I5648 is 14.2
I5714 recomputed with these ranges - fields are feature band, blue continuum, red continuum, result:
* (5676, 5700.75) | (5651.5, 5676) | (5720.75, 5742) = 0.3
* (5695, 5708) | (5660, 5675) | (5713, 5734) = 0.1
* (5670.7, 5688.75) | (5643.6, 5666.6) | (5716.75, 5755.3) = 0.9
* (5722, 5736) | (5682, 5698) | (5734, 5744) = 0.4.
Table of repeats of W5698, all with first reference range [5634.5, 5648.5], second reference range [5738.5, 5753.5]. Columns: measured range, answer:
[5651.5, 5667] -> -0.4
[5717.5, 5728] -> 0.1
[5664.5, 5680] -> 0.5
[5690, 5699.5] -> -0.4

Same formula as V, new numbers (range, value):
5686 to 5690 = 13.8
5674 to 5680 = 13.8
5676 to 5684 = 13.6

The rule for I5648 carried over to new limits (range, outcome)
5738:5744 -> 15.4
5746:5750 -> 15.3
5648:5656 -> 14.9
